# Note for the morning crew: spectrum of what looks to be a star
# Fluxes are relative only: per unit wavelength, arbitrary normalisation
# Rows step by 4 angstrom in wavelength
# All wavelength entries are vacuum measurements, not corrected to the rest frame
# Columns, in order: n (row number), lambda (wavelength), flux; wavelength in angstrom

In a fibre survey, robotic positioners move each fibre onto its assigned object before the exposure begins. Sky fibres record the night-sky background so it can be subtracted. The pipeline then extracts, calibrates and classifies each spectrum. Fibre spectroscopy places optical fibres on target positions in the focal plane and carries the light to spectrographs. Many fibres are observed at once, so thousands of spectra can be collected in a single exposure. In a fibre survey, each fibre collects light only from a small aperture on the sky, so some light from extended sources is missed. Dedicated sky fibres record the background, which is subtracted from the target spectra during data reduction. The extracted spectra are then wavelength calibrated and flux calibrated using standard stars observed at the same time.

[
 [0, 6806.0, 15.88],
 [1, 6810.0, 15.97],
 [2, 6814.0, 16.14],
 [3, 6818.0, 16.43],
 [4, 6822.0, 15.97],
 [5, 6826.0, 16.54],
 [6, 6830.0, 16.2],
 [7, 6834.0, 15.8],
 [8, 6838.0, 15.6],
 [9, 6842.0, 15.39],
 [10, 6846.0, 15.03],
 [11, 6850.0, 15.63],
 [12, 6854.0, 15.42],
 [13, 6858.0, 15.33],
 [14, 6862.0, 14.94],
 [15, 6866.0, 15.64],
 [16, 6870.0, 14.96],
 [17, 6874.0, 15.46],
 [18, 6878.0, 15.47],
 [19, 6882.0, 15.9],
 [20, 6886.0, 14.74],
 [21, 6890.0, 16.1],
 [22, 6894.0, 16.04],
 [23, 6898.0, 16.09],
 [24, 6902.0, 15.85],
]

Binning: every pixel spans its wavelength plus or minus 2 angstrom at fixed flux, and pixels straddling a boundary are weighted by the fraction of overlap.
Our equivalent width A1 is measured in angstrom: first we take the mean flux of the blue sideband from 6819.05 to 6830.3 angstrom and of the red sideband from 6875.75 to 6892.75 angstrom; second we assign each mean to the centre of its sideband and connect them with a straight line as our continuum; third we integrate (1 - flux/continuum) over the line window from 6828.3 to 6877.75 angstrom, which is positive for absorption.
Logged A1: 1.5 angstrom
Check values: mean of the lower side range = 16.3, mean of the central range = 15.4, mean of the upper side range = 15.6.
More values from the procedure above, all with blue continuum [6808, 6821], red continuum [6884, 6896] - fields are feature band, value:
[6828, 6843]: 0.2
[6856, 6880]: 0.7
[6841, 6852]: 0.4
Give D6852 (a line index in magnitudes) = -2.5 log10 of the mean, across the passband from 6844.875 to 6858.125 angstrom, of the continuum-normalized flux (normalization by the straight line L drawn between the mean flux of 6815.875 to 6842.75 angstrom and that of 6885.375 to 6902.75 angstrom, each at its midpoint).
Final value 0.04 mag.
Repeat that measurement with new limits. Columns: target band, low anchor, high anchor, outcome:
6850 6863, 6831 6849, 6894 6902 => 0.02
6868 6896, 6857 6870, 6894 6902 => 0.01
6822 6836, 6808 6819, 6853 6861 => -0.02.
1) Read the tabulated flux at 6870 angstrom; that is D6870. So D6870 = 14.96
